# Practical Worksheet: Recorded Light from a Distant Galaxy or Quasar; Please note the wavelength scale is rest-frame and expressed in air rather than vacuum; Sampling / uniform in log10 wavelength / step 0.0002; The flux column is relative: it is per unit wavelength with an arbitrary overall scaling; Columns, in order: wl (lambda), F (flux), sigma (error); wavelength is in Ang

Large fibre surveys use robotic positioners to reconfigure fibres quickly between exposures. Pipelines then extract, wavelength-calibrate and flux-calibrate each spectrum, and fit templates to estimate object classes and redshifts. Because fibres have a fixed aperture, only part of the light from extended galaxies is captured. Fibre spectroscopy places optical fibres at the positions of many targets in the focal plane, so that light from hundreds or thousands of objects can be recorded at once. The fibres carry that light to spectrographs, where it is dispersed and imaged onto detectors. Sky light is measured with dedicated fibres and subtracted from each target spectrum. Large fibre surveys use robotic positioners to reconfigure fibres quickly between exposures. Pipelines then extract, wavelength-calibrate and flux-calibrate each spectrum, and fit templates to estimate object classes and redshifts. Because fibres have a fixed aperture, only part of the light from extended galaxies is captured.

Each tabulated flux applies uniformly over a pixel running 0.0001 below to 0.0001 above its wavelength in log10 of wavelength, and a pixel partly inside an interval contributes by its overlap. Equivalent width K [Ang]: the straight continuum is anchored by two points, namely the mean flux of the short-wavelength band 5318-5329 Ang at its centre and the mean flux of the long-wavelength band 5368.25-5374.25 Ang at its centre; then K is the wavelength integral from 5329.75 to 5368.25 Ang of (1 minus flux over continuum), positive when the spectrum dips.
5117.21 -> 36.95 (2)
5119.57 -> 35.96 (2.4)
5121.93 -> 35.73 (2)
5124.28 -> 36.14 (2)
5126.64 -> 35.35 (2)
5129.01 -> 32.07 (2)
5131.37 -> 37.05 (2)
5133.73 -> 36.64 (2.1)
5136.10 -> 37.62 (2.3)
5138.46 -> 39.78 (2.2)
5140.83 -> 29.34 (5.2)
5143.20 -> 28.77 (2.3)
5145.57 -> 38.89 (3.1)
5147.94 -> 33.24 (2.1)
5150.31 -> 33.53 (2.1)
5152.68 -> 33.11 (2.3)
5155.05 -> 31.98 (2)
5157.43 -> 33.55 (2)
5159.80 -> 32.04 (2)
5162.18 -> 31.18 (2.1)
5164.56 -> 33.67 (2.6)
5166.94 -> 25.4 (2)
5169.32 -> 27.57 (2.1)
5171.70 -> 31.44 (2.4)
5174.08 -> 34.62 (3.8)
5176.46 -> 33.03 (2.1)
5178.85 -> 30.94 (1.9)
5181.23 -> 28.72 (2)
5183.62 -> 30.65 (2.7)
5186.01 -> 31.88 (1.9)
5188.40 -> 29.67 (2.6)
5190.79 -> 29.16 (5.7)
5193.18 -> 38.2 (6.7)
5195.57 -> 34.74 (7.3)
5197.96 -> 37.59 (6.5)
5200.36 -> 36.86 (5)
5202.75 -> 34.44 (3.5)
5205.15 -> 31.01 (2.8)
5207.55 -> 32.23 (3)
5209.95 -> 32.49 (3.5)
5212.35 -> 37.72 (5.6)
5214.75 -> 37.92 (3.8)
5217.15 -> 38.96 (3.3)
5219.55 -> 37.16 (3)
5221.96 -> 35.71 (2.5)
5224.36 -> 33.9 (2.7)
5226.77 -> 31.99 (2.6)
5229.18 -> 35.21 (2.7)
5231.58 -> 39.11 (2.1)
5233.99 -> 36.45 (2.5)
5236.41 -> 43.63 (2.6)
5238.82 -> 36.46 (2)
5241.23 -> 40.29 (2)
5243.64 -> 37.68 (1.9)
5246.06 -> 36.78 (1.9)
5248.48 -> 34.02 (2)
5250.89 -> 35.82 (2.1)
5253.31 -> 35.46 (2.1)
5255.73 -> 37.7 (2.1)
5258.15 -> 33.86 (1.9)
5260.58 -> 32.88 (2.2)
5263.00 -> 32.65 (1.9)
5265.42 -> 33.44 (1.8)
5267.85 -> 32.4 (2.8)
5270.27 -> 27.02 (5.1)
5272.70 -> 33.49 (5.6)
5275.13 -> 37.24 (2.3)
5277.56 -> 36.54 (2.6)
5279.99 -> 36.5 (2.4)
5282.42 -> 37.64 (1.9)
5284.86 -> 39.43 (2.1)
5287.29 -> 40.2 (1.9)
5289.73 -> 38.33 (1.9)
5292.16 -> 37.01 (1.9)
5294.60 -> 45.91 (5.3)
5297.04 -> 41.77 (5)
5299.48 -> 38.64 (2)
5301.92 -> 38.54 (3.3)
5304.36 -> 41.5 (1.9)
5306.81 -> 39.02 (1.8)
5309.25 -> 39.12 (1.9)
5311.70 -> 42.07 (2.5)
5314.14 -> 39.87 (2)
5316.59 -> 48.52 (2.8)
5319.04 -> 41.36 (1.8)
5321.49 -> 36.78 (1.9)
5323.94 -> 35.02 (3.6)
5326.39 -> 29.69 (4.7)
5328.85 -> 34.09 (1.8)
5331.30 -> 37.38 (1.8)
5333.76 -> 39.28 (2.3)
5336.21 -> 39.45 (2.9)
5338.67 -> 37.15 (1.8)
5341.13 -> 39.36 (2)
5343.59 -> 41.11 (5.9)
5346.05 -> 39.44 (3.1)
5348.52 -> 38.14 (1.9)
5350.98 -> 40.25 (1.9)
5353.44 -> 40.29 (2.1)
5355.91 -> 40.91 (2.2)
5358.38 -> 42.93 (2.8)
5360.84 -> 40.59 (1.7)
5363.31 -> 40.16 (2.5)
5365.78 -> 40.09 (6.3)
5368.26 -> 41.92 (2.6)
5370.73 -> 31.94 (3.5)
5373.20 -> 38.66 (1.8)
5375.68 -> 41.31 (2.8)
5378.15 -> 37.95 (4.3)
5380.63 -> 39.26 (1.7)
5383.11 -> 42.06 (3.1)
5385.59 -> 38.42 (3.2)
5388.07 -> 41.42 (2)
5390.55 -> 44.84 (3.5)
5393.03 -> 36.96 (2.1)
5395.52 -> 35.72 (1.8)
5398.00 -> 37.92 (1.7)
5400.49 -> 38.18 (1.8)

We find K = -4.0 Ang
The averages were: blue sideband 35.4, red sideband 36.6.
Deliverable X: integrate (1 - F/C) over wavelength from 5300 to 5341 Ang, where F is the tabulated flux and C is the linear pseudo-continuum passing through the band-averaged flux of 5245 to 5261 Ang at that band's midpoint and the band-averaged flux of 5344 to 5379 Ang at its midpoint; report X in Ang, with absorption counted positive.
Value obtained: -0.7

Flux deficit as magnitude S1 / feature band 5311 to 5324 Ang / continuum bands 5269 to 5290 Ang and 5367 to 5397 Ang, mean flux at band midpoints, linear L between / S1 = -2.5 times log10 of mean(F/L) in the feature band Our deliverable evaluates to -0.10 mag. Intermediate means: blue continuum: 36.2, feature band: 41.1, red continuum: 39.2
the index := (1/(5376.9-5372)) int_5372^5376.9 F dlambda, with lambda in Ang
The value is 39.9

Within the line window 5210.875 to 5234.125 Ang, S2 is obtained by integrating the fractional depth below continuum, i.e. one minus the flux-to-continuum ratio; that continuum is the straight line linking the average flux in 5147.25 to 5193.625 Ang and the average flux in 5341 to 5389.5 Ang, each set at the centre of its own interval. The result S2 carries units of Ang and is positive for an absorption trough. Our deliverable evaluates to -1.8 Ang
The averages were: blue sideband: 31.6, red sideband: 39.8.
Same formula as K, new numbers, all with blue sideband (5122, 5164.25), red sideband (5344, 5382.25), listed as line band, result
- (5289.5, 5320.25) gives -2.24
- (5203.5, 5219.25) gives 0.31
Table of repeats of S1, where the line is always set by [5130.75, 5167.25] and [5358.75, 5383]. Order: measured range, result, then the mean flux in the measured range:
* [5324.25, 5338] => 0.07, 36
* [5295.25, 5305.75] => -0.08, 40.4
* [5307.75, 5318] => -0.12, 42.3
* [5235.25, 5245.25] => -0.10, 39.4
